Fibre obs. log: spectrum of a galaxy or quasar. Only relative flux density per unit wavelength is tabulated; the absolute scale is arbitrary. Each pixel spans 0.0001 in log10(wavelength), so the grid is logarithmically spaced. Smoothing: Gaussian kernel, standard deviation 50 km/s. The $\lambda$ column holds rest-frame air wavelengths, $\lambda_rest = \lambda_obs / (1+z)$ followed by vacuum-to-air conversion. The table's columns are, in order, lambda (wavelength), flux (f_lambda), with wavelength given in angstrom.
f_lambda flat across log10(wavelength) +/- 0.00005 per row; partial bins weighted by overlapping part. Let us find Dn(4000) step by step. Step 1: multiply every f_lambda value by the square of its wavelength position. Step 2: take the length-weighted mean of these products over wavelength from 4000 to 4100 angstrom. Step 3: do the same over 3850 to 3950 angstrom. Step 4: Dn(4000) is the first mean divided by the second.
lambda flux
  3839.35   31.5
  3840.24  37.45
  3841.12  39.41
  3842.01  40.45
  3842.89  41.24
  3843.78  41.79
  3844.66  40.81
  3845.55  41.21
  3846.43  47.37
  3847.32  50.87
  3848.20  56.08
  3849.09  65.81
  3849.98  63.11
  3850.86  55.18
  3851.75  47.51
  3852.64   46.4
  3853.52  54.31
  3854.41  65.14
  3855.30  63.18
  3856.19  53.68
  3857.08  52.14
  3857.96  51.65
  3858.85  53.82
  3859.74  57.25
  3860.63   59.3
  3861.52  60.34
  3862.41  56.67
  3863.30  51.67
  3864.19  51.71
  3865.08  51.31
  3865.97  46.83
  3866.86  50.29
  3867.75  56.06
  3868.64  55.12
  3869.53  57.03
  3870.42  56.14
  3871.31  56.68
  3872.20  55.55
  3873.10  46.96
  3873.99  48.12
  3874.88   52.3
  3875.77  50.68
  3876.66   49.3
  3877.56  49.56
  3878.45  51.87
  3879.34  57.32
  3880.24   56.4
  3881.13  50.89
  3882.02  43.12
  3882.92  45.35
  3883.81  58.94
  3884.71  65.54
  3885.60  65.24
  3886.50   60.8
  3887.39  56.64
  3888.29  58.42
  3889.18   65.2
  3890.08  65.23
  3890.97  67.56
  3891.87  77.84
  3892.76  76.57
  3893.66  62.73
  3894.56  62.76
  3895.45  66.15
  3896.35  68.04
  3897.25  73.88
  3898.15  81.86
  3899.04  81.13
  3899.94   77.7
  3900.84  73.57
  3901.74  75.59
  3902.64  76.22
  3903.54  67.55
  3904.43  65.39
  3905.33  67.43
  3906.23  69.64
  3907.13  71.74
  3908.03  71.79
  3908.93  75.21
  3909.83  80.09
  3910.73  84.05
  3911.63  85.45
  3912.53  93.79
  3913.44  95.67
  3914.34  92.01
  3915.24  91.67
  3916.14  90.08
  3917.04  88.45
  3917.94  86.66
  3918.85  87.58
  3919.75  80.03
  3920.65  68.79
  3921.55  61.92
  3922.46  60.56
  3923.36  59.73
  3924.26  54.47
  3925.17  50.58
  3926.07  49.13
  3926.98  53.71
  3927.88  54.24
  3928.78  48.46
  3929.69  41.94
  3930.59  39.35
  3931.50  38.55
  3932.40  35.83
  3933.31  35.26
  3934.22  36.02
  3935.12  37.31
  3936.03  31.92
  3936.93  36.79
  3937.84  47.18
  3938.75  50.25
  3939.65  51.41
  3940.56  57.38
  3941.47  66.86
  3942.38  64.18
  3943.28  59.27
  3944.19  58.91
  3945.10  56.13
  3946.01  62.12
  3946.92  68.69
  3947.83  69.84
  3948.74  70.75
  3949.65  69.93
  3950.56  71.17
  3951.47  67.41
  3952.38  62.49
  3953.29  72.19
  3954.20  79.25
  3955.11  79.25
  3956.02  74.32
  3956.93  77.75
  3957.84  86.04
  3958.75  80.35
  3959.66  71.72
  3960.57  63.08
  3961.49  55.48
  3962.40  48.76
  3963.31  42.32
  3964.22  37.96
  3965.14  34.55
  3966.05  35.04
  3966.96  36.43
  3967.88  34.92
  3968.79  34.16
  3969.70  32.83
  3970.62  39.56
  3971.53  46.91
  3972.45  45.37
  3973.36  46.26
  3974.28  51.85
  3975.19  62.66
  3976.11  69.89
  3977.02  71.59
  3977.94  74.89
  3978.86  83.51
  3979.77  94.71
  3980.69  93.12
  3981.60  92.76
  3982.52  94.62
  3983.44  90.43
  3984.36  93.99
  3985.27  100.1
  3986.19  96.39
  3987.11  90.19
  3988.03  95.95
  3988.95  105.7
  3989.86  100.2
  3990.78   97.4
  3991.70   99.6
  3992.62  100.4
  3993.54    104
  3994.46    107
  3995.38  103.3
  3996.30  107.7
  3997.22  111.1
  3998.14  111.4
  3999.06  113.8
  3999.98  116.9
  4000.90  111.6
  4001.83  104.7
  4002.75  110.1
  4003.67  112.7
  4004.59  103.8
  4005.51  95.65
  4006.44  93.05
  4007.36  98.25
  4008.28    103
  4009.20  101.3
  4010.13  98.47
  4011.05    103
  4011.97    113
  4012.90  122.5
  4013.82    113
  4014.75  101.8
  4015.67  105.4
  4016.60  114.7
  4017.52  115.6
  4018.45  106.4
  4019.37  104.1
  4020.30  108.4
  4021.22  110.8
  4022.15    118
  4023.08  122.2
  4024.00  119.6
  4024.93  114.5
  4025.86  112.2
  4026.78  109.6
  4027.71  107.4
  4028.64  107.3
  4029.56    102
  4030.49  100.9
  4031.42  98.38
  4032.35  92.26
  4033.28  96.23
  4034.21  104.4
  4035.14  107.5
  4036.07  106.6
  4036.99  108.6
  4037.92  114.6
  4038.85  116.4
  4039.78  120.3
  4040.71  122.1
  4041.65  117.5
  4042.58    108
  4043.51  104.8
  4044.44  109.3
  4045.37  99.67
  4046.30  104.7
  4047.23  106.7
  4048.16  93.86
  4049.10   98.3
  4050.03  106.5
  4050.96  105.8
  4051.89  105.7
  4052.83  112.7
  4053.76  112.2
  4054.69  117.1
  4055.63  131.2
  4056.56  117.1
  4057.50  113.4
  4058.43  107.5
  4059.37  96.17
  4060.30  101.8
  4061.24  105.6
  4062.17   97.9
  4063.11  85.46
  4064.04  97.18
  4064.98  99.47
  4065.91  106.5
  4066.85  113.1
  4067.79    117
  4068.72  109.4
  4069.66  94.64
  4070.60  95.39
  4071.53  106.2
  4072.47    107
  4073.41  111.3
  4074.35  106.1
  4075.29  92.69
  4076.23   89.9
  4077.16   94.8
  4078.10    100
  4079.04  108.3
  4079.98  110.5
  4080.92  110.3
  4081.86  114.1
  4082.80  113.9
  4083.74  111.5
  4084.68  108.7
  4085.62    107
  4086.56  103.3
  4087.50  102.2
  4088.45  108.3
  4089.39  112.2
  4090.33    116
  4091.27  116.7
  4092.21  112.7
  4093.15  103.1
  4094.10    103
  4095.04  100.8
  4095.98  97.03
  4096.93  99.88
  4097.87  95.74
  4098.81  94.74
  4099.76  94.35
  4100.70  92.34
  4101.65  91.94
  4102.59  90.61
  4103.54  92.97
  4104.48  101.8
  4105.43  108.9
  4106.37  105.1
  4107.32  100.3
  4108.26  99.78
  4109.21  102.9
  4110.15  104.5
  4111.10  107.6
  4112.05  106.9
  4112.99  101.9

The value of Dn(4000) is 1.9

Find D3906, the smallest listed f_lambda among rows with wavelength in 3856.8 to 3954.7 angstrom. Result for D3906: 31.92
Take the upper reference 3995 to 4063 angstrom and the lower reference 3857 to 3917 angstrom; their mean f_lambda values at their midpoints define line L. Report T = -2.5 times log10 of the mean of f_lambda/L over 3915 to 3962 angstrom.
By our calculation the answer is 0.28 mag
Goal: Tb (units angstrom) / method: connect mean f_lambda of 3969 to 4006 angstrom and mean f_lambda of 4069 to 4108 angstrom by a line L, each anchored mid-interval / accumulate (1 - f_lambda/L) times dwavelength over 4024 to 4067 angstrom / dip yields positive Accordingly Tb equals -4.3 angstrom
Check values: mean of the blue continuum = 89.3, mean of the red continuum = 103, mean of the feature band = 107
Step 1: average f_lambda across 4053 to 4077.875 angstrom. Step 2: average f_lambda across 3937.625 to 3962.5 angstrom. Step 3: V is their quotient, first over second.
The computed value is 1.58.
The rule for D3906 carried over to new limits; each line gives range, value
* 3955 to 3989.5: 32.83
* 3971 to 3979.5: 45.37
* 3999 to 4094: 85.46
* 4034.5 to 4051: 93.86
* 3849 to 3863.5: 46.4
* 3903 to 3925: 54.47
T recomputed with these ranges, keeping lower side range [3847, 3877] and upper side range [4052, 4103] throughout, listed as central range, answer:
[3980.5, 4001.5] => -0.20 mag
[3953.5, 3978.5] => 0.36 mag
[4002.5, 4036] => -0.17 mag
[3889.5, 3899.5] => -0.15 mag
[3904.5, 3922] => -0.21 mag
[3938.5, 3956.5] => 0.13 mag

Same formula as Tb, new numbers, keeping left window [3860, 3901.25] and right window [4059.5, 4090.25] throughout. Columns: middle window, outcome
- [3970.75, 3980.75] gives 2.0 angstrom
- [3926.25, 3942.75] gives 6.0 angstrom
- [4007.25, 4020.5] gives -2.5 angstrom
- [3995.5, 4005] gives -2.5 angstrom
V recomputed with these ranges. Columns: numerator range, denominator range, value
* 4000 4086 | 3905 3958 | 1.65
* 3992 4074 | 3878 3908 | 1.63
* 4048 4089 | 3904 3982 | 1.69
